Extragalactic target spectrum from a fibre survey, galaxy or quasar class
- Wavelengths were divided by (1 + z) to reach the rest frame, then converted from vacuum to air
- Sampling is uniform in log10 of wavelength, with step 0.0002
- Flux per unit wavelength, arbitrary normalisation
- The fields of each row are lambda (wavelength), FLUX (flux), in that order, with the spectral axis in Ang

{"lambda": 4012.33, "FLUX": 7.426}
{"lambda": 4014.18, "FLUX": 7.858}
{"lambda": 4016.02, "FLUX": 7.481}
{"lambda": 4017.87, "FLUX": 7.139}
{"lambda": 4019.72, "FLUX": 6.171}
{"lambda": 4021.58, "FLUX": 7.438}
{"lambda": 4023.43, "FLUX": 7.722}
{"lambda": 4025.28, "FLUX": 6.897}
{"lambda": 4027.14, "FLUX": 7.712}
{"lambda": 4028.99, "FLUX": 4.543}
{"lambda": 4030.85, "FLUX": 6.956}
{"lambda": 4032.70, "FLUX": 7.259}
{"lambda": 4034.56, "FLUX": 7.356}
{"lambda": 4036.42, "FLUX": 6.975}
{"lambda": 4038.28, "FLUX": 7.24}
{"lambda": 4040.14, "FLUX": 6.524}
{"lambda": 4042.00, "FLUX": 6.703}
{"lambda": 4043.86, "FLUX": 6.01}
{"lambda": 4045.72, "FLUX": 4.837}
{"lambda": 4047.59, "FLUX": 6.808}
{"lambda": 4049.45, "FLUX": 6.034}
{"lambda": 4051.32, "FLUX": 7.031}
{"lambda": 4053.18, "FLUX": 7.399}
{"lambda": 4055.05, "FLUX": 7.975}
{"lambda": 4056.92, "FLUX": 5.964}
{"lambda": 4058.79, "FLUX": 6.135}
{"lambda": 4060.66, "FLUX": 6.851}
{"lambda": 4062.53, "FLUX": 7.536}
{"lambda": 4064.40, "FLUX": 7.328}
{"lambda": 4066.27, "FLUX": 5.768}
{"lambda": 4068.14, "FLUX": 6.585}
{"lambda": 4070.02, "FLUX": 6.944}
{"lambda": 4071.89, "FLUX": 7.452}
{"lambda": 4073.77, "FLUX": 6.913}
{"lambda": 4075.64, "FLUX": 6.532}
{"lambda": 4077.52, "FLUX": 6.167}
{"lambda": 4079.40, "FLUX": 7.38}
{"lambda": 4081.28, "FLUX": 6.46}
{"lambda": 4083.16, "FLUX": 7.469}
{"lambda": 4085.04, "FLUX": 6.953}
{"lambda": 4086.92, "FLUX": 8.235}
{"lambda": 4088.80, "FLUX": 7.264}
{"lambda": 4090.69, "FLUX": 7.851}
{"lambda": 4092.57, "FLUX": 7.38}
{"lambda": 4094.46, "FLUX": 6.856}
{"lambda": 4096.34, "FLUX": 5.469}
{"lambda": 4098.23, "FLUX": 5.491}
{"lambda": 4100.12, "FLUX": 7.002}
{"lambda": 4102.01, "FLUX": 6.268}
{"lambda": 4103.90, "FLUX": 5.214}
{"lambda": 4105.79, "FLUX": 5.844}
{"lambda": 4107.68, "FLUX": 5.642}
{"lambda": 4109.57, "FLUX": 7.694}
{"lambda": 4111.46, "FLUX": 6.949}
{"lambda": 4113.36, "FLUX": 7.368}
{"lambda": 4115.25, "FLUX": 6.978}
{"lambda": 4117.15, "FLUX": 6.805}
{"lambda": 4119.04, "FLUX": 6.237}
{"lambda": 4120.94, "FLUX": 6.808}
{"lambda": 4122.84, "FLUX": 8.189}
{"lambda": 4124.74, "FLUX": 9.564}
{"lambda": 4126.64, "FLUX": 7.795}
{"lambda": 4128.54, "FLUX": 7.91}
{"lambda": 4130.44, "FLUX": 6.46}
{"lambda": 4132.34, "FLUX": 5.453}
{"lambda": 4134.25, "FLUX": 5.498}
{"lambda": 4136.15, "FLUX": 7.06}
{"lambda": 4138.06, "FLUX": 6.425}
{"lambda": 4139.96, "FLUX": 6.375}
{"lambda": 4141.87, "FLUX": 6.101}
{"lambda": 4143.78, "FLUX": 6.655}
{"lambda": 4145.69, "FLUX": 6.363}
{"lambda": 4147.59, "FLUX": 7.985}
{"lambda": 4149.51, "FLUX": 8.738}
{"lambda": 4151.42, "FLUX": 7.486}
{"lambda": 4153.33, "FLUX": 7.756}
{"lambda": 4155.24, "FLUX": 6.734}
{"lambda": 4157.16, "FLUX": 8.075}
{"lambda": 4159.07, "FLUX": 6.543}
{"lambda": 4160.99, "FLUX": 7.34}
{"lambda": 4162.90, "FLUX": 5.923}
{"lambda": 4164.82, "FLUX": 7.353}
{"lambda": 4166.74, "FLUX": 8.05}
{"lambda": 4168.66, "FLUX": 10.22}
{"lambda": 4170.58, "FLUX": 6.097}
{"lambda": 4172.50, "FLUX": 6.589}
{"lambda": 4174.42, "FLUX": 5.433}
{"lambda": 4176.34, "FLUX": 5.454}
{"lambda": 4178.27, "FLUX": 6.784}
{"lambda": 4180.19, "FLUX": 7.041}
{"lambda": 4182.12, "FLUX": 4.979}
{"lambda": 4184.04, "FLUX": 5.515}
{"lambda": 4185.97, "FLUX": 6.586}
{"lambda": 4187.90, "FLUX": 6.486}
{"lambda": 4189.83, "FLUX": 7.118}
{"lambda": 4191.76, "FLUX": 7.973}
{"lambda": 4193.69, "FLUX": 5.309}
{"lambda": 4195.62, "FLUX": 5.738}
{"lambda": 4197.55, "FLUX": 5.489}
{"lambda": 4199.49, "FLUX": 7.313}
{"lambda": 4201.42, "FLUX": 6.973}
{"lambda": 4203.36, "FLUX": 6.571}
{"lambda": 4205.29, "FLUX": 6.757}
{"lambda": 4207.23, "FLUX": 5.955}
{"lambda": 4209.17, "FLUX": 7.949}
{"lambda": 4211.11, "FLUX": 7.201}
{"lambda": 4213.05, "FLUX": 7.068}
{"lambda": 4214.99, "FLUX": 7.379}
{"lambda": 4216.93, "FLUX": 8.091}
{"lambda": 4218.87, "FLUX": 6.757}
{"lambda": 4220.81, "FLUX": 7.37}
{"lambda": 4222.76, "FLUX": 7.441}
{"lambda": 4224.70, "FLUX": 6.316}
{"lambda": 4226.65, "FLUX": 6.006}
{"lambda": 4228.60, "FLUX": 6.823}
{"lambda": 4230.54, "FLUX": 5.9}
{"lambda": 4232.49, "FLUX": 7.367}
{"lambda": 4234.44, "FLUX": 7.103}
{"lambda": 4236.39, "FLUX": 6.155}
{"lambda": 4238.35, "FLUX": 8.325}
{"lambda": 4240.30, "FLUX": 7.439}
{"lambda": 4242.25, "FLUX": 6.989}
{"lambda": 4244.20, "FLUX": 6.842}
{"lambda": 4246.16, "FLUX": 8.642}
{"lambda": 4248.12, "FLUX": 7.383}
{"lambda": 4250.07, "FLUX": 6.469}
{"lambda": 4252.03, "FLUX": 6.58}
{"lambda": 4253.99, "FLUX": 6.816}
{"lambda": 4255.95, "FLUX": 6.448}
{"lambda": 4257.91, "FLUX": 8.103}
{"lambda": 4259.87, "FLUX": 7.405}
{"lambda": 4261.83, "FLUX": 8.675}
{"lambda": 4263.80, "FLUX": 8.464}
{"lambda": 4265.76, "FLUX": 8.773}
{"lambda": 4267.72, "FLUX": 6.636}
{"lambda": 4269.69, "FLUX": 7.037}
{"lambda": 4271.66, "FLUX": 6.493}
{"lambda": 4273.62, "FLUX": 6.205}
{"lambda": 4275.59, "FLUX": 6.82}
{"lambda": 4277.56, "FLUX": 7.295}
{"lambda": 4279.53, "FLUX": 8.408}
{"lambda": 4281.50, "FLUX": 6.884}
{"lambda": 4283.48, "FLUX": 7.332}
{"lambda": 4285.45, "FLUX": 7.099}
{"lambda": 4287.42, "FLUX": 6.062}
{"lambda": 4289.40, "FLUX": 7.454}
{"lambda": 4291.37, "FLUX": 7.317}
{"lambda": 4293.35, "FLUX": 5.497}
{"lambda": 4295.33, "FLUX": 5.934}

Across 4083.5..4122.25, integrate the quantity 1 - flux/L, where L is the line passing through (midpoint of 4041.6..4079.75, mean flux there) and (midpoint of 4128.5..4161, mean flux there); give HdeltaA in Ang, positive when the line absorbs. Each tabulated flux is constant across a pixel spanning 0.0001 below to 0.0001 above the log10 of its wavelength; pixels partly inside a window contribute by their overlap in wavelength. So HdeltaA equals 0.3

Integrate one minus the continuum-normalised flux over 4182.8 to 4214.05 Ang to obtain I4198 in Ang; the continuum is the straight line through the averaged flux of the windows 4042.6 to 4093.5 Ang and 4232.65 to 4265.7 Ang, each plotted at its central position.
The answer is 2.8 Ang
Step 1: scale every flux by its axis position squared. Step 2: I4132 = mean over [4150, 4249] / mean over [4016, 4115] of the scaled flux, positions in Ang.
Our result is 1.09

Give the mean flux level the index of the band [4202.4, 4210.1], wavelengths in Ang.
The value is 6.8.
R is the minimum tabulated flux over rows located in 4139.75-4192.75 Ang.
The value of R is 4.979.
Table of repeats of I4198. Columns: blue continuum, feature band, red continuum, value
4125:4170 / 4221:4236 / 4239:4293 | 1.0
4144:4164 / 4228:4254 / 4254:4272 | 1.5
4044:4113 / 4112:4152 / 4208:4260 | -1.2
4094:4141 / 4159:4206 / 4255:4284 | 2.5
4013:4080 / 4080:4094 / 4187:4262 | -1.0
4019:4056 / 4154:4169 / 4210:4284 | -0.8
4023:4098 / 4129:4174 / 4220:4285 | -0.1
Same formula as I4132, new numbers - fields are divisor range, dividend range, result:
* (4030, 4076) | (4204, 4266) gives 1.16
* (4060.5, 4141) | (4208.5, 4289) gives 1.13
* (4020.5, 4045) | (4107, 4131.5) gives 1.11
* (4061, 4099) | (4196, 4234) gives 1.06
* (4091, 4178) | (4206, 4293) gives 1.10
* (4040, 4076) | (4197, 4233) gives 1.11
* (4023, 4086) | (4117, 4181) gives 1.09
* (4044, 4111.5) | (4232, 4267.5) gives 1.20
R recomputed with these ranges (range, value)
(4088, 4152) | 5.214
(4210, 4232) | 5.9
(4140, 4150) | 6.101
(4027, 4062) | 4.543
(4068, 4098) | 5.469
